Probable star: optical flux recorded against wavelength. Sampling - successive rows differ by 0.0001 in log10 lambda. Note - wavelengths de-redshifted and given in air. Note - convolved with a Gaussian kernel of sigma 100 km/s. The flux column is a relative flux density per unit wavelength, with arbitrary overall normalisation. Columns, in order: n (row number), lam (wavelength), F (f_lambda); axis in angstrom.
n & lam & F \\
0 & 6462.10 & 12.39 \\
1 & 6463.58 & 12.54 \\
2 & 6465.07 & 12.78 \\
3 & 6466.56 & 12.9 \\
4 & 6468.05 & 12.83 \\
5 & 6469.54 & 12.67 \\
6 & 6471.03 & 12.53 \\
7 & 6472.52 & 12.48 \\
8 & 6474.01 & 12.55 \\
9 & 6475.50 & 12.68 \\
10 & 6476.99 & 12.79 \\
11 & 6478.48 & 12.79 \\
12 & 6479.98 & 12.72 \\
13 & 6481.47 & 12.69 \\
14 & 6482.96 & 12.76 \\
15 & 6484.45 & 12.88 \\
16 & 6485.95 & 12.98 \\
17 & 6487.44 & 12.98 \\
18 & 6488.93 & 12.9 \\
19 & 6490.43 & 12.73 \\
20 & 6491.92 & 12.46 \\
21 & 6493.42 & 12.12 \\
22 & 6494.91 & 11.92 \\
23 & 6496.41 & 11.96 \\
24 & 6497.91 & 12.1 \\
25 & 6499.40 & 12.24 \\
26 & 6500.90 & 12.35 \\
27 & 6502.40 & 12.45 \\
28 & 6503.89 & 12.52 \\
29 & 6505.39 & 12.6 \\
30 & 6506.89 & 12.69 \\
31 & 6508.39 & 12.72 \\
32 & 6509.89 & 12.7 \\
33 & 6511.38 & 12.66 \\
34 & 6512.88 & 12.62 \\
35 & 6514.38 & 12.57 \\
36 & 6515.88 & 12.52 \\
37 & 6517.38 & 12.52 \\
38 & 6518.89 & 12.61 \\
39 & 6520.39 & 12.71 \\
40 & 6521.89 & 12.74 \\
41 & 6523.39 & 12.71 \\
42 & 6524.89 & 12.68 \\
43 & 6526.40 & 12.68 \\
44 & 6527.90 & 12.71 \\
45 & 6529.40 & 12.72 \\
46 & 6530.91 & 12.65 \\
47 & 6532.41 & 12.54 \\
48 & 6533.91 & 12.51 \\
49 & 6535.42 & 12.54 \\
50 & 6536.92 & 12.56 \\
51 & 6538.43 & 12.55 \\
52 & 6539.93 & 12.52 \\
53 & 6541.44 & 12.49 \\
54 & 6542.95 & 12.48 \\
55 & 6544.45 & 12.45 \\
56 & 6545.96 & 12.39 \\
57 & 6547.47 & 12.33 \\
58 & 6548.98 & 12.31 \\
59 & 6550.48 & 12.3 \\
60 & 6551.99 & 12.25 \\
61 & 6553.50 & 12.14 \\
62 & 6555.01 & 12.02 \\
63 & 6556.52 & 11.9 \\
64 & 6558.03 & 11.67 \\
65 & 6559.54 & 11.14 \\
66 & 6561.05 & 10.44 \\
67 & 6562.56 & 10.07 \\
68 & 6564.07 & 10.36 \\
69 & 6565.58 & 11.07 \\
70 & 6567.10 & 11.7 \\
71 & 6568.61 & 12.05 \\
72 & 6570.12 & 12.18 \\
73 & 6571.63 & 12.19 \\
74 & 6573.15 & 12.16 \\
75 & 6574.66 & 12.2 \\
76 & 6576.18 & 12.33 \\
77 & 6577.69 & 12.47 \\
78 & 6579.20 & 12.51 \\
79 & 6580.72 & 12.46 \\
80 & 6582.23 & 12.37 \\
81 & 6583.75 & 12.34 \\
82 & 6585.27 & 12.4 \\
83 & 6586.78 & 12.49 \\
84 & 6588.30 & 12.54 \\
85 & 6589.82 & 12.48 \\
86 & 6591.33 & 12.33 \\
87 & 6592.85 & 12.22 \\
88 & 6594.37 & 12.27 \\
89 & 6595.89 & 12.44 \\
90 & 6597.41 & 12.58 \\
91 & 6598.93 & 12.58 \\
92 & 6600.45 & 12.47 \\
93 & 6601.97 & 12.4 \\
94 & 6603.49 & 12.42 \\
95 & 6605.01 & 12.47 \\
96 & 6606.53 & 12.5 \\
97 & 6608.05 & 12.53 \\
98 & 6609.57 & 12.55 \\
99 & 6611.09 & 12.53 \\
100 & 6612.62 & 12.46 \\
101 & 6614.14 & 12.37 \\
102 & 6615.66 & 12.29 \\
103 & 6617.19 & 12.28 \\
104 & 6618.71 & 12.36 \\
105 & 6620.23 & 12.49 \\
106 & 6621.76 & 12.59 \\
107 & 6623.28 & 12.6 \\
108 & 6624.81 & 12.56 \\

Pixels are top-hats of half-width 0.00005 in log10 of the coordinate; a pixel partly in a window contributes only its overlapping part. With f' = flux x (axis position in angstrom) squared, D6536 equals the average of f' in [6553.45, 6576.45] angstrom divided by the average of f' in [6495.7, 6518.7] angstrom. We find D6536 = 0.9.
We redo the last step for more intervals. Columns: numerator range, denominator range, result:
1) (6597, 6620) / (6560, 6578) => 1.09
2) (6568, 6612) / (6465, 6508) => 1.02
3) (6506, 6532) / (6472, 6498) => 1.02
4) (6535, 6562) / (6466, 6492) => 0.97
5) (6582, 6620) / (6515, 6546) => 1.01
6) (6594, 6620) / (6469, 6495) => 1.02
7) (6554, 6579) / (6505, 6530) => 0.93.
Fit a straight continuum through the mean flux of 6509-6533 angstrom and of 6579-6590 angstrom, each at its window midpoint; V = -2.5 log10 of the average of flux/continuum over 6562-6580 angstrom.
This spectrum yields 0.06 mag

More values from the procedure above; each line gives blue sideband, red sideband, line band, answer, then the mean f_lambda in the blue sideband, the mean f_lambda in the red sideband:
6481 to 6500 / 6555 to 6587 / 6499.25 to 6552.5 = -0.03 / 12.5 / 11.8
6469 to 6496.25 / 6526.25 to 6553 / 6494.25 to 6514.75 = 0.01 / 12.6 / 12.5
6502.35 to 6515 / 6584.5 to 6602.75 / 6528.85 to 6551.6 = 0.01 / 12.6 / 12.4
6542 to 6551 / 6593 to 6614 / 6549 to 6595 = 0.04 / 12.4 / 12.5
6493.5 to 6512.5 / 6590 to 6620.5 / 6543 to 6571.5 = 0.06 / 12.4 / 12.4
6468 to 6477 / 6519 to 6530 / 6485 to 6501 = 0.02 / 12.6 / 12.7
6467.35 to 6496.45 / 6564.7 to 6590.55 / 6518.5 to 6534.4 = -0.02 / 12.6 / 12.2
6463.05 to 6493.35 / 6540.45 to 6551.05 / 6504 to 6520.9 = -0.01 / 12.7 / 12.4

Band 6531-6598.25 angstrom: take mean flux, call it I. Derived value 12.1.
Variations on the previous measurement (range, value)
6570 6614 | 12.4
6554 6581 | 11.7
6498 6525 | 12.6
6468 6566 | 12.4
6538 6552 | 12.4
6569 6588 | 12.3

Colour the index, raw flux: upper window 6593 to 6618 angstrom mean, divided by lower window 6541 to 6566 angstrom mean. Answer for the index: 1.1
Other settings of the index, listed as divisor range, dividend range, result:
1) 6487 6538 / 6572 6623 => 0.99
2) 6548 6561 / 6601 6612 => 1.05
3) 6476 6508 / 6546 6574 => 0.93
